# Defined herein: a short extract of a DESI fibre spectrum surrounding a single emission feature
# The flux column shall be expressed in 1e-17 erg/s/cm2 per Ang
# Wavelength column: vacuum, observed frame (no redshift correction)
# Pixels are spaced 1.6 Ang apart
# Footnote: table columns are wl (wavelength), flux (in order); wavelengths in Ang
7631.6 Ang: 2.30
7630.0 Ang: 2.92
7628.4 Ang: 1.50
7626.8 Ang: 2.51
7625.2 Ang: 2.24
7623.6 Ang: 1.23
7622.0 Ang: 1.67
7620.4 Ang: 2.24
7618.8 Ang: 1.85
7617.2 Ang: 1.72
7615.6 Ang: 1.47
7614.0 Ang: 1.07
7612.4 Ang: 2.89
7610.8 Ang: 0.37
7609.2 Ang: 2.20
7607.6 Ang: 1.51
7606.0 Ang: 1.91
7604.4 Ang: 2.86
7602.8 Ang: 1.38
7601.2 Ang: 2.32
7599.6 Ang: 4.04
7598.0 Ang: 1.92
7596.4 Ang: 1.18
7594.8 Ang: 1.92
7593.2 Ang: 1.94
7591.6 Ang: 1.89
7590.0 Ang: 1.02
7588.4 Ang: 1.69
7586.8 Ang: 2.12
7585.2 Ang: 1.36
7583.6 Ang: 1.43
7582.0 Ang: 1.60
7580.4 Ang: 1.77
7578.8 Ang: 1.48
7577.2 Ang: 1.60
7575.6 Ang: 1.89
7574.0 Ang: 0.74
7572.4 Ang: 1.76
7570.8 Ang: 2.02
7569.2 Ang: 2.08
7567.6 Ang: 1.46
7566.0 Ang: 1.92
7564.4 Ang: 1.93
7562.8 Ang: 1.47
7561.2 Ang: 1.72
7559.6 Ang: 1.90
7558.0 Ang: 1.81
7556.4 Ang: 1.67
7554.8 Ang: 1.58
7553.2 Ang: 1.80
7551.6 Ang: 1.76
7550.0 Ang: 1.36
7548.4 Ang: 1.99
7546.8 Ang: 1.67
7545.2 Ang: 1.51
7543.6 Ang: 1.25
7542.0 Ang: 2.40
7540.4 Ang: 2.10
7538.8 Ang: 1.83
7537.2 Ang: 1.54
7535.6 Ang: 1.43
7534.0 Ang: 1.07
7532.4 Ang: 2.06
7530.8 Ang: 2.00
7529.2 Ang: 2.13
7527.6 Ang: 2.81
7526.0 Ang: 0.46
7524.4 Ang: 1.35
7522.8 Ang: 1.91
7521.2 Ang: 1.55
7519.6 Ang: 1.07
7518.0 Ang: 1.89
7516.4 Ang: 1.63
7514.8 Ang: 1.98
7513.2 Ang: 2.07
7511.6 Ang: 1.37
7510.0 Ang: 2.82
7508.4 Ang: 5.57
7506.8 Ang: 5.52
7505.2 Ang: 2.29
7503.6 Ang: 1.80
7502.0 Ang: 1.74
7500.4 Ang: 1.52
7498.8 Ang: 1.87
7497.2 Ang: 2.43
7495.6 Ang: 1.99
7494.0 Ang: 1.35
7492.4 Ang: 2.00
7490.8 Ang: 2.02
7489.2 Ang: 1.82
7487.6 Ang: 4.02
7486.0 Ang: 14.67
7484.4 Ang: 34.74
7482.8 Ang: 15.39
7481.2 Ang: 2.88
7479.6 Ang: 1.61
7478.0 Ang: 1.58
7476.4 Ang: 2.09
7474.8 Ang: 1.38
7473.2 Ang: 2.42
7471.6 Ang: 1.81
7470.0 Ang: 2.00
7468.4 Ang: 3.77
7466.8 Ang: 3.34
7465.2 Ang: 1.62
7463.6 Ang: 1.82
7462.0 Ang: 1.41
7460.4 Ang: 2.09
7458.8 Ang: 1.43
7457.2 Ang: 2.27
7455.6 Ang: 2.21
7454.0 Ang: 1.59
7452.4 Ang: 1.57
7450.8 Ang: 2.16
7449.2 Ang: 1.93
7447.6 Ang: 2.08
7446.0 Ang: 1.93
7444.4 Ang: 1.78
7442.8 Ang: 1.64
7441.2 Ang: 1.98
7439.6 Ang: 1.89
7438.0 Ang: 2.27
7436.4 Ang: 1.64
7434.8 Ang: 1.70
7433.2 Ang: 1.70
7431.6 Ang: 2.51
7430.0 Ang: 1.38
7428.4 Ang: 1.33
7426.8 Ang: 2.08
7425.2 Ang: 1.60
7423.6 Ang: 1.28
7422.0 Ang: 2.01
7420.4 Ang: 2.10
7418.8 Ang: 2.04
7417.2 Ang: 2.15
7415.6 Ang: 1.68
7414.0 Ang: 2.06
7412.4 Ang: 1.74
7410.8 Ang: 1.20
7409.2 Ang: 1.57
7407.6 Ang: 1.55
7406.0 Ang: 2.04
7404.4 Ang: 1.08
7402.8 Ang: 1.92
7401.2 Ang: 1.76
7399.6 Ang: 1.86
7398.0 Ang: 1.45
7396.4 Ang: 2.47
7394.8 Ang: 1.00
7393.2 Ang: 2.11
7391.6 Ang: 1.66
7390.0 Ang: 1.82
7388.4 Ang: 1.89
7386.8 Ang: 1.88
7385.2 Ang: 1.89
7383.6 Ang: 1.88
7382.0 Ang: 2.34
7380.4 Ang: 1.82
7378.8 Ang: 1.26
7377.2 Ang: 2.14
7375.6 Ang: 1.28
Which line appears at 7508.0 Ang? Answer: [N II]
